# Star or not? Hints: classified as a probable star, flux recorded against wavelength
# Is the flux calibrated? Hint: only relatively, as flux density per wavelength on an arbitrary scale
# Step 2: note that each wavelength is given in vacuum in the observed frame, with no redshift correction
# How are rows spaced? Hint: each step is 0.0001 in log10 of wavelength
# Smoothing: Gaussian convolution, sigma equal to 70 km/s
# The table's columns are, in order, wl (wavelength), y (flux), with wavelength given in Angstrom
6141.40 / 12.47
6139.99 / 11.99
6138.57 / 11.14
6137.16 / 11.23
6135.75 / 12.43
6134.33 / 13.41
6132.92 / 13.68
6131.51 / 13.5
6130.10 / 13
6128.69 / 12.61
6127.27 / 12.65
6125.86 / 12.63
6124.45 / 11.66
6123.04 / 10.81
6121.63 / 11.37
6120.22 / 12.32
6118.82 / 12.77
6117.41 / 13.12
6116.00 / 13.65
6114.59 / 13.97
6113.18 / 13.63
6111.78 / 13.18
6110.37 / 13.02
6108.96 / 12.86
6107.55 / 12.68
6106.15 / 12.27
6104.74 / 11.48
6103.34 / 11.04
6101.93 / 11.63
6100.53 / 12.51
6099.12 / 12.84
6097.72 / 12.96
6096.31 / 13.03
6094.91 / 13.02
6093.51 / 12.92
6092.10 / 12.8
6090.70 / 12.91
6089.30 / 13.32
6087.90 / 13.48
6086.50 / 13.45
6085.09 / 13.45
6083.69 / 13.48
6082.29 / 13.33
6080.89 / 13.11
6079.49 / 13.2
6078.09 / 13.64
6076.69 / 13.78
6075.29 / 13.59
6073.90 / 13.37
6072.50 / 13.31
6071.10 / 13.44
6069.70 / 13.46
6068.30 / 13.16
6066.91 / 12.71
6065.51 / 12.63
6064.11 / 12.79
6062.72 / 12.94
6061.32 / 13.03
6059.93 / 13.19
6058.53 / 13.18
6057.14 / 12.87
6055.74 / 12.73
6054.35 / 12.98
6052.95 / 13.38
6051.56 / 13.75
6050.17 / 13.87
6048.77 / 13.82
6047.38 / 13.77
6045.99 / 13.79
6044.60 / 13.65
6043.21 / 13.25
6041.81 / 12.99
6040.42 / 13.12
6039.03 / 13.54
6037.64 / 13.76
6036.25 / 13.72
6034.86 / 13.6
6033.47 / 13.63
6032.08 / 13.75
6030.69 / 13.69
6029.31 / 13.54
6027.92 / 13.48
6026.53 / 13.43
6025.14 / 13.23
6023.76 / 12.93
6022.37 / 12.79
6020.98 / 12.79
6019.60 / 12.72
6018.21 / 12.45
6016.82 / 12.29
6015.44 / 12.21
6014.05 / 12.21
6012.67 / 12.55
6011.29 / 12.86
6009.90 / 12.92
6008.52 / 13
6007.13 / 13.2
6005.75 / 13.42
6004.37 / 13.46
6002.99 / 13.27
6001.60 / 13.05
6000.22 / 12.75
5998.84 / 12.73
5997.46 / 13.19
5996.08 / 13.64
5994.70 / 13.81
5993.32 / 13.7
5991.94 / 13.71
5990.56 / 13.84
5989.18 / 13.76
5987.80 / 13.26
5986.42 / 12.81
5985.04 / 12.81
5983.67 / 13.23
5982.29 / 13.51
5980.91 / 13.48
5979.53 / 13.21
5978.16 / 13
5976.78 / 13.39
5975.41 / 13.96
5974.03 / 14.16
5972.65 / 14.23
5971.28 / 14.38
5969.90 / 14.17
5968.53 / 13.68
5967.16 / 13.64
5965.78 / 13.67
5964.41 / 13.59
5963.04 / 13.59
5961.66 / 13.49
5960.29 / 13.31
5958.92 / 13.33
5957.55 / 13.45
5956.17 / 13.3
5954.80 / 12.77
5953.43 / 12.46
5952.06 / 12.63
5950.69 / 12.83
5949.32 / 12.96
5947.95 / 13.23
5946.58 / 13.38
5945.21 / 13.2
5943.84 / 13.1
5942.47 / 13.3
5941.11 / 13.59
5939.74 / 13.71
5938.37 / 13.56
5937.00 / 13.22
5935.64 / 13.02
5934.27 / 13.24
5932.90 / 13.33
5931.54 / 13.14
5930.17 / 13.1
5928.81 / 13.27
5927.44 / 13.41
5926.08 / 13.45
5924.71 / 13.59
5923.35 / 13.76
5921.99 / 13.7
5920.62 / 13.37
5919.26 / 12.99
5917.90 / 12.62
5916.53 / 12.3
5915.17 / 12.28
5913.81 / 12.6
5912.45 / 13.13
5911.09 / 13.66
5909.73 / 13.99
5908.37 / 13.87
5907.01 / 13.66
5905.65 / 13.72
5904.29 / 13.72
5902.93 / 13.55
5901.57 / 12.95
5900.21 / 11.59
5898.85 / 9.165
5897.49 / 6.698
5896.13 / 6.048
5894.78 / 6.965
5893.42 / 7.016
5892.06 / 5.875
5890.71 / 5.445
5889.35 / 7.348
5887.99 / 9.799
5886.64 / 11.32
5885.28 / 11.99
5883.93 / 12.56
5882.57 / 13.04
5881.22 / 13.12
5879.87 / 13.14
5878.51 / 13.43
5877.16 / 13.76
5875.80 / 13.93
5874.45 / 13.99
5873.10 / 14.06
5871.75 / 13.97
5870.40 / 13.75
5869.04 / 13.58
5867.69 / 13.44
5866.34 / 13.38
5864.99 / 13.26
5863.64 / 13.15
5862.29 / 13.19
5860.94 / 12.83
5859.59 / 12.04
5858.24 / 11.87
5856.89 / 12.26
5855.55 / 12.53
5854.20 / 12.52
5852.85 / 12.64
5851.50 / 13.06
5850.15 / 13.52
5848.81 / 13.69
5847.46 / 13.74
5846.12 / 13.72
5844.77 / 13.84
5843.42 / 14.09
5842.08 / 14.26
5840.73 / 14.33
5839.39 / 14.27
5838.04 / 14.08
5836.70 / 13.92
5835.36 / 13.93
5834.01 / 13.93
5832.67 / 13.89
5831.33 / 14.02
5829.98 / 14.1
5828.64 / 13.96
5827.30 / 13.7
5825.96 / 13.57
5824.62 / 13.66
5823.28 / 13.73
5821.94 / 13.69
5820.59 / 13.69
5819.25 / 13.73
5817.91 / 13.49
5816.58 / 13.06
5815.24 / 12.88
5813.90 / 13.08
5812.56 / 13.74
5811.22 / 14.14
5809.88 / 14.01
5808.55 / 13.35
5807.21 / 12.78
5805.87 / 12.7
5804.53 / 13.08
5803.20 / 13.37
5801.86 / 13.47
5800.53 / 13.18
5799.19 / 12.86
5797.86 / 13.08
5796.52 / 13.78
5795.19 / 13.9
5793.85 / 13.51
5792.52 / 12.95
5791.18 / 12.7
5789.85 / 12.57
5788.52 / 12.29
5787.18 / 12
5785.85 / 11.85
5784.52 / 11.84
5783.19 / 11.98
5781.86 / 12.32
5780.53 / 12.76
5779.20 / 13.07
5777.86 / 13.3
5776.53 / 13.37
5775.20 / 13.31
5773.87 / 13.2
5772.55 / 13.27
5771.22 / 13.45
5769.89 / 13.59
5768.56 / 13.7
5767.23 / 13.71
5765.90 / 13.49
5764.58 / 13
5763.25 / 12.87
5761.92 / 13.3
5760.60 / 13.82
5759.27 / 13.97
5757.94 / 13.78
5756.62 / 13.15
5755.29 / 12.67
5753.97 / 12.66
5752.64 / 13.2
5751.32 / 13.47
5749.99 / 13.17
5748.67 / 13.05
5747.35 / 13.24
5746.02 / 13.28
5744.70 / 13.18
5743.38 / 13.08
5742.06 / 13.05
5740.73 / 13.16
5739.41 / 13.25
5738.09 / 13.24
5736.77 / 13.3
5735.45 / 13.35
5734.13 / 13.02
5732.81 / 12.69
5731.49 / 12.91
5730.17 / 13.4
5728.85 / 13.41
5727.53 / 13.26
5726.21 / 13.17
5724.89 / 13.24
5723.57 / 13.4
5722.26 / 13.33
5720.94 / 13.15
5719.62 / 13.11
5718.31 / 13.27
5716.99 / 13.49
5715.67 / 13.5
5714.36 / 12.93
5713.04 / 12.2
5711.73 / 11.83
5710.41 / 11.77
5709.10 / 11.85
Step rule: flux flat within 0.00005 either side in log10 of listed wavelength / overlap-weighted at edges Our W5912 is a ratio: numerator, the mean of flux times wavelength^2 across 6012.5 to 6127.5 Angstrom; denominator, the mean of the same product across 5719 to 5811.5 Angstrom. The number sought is 1.10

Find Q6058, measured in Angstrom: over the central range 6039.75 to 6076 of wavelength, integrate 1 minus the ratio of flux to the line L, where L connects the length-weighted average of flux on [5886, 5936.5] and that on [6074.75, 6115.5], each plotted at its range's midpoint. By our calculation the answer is -1.5 Angstrom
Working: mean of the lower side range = 11.7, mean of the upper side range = 13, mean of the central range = 13.3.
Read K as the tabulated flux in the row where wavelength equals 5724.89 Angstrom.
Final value 13.24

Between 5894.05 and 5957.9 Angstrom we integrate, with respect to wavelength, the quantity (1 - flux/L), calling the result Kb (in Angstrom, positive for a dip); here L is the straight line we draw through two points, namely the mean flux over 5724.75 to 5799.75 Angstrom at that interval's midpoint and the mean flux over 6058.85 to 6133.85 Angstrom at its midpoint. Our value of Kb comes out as 1.6 Angstrom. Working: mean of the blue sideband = 13.1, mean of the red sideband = 12.9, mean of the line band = 12.7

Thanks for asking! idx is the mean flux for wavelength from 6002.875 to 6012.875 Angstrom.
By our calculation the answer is 13.1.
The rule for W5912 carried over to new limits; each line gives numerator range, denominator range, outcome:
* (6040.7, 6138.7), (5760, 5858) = 1.07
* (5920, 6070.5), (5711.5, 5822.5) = 1.09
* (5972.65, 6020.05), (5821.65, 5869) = 1.03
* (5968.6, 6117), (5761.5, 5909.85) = 1.11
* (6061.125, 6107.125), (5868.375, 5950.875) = 1.11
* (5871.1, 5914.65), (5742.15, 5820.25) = 0.91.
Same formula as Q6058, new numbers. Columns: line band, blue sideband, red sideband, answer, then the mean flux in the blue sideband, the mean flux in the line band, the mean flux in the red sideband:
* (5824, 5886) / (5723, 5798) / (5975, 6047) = -1.4 Angstrom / 13.1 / 13.4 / 13.2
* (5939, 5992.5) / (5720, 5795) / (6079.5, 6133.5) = -2.0 Angstrom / 13.1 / 13.4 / 12.8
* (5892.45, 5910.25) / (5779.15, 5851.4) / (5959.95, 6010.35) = 3.4 Angstrom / 13.4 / 10.9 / 13.5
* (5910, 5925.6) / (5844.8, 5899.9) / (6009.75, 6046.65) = -1.2 Angstrom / 11.8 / 13.1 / 13.1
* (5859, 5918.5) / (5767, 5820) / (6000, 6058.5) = 5.5 Angstrom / 13.1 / 11.9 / 13.2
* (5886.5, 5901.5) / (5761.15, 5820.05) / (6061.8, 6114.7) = 5.8 Angstrom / 13.1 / 8.02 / 13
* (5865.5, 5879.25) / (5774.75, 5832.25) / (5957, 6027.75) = -0.5 Angstrom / 13.2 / 13.7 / 13.3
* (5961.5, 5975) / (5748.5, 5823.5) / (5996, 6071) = -0.7 Angstrom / 13.2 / 13.9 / 13.2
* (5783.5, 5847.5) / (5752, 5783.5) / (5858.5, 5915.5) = -3.8 Angstrom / 13.2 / 13.4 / 11.9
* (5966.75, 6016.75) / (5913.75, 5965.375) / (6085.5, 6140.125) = -1.1 Angstrom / 13.2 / 13.3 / 12.6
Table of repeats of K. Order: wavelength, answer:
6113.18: 13.63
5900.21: 11.59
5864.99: 13.26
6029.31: 13.54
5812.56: 13.74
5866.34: 13.38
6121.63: 11.37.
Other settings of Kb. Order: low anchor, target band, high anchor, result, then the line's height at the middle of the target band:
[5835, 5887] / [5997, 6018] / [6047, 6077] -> 0.65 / 13.3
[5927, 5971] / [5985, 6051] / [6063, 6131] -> -0.72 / 13.1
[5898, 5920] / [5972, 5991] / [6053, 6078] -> -0.73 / 13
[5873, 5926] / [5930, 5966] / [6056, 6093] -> -3.13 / 12.2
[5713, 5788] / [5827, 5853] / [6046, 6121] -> -1.48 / 13.1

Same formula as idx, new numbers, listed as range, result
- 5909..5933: 13.2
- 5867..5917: 11.7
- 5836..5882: 13.4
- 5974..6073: 13.2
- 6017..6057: 13.3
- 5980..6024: 13.1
